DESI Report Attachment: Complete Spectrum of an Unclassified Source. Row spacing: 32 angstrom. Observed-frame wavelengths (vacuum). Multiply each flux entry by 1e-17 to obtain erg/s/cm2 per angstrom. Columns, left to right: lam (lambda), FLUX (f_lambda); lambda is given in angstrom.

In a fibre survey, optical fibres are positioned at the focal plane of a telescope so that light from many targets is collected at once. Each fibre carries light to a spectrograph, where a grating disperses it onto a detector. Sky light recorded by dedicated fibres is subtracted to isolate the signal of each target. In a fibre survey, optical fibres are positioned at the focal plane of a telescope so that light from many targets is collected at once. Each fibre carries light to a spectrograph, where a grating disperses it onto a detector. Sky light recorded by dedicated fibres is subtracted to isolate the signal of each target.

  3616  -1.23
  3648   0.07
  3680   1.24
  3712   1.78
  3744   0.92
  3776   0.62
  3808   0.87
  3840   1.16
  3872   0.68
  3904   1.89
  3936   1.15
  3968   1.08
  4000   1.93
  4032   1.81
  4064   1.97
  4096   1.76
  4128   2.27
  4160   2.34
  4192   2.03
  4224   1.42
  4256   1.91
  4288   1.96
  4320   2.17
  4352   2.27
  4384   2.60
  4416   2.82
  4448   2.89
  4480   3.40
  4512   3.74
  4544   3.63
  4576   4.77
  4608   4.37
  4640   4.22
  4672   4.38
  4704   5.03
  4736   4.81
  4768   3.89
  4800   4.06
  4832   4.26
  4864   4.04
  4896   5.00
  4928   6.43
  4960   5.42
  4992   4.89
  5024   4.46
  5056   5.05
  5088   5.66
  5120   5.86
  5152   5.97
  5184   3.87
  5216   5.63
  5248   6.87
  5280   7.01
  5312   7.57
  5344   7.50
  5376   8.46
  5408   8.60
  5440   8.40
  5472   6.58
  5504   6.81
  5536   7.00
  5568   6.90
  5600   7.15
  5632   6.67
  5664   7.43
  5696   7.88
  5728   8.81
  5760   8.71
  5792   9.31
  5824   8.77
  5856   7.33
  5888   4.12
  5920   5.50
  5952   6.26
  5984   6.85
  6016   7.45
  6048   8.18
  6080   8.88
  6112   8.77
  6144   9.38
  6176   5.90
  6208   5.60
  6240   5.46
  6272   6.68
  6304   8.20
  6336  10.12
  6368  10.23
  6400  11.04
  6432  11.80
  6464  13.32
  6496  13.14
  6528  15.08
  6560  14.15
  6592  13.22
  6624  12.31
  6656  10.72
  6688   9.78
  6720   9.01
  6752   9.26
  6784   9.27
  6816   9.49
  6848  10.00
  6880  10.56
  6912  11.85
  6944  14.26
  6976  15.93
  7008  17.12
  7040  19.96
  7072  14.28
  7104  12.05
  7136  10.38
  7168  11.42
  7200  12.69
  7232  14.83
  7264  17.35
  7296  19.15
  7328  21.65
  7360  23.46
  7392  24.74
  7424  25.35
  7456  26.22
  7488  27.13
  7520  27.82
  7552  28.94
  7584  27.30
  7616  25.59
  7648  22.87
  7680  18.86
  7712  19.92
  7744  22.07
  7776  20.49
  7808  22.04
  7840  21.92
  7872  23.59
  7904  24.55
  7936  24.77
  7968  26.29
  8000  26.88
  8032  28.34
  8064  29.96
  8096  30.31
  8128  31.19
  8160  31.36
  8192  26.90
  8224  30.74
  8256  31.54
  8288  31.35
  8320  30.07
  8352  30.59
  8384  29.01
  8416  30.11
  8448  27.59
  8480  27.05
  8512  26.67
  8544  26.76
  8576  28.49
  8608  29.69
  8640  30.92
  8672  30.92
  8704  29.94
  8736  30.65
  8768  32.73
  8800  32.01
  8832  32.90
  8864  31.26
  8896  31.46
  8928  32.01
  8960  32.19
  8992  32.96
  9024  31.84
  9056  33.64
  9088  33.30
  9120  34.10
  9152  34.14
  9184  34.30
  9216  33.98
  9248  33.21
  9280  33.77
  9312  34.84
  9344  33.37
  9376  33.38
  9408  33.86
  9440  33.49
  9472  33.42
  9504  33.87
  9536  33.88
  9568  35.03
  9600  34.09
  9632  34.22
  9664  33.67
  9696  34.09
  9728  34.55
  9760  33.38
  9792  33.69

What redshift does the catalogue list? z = 0.000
